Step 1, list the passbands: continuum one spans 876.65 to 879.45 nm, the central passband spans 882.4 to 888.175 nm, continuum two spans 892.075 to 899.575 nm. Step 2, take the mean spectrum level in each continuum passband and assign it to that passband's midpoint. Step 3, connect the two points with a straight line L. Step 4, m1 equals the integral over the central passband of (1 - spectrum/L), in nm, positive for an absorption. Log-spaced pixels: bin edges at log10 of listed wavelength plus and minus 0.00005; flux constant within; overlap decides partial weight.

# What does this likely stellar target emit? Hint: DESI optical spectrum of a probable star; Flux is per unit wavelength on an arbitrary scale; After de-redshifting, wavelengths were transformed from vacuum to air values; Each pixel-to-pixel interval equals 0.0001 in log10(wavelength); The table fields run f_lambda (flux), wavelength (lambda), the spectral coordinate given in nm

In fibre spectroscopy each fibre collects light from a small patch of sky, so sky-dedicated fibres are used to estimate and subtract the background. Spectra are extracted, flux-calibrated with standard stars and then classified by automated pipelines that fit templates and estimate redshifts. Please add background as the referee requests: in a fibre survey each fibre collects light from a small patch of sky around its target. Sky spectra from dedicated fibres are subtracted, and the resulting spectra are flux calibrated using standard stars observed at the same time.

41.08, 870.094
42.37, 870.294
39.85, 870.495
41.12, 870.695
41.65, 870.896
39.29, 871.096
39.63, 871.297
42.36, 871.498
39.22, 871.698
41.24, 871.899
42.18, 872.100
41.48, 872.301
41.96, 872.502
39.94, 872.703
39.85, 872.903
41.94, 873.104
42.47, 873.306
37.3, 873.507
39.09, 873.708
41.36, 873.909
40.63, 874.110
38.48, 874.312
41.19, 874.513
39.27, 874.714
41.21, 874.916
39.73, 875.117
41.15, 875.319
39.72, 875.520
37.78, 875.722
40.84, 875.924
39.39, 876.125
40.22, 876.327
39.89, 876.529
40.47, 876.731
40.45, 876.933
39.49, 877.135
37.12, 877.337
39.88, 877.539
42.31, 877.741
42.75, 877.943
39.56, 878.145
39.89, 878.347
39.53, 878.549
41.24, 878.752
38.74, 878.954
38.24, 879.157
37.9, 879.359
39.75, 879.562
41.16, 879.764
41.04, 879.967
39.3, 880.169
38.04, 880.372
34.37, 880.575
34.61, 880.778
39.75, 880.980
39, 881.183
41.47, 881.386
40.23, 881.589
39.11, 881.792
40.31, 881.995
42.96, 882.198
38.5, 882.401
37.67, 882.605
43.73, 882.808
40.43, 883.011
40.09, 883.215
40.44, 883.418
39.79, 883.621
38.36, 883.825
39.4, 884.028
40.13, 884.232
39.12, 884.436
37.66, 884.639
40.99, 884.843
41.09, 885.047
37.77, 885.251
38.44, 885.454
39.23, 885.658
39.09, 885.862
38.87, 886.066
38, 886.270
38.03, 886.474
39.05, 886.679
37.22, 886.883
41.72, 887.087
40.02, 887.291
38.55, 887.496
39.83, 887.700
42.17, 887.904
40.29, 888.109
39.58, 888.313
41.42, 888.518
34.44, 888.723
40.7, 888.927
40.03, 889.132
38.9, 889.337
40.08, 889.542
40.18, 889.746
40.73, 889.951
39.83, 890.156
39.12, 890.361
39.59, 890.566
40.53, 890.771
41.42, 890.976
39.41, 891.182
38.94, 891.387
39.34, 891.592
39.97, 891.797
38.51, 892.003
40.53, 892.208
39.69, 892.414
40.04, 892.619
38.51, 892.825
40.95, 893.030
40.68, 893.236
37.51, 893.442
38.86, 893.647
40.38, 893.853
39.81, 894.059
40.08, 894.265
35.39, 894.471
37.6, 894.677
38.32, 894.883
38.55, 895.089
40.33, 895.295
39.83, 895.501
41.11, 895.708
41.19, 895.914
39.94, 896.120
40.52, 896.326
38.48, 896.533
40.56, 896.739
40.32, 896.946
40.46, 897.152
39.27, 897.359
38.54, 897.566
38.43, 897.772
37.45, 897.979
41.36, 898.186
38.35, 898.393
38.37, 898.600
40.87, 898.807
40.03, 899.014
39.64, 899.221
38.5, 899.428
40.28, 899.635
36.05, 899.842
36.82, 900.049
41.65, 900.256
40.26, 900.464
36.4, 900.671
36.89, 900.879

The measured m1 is 0.02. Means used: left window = 39.8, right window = 39.5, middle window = 39.5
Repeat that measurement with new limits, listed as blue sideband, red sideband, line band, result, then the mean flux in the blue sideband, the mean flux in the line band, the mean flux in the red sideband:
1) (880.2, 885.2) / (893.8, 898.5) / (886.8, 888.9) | -0.01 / 39.4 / 39.6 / 39.4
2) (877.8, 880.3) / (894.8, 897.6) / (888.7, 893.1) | 0.02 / 39.9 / 39.7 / 39.9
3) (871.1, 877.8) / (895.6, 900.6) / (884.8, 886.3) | 0.03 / 40.2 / 39.2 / 39.5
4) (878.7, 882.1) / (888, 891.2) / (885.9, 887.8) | 0.03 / 39.1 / 39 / 39.8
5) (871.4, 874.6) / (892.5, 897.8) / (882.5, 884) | 0.00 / 40.7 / 40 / 39.5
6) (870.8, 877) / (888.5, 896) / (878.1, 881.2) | 0.09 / 40.4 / 38.9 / 39.5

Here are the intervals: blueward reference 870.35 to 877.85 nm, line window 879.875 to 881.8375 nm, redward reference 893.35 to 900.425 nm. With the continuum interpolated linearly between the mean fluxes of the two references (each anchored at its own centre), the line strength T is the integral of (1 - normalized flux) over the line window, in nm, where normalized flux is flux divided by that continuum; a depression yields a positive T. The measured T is 0.065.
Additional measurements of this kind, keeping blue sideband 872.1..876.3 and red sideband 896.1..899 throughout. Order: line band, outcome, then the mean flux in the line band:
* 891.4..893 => 0.005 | 39.6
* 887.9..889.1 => 0.006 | 39.6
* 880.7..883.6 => 0.007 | 39.9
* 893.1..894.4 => 0.004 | 39.5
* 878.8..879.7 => 0.027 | 38.9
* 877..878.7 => 0.002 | 40.1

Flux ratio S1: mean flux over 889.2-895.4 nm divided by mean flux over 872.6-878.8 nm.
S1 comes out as 0.98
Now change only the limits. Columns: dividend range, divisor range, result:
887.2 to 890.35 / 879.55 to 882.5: 1.01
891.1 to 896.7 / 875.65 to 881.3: 1.00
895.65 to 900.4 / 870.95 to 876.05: 0.98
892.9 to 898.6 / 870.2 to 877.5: 0.98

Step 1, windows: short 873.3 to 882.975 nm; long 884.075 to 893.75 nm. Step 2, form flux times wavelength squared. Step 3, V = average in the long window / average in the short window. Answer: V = 1.0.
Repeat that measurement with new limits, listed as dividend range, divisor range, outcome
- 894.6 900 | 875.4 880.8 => 1.04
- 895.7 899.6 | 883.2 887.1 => 1.04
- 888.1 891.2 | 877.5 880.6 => 1.02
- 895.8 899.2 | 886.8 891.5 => 1.02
